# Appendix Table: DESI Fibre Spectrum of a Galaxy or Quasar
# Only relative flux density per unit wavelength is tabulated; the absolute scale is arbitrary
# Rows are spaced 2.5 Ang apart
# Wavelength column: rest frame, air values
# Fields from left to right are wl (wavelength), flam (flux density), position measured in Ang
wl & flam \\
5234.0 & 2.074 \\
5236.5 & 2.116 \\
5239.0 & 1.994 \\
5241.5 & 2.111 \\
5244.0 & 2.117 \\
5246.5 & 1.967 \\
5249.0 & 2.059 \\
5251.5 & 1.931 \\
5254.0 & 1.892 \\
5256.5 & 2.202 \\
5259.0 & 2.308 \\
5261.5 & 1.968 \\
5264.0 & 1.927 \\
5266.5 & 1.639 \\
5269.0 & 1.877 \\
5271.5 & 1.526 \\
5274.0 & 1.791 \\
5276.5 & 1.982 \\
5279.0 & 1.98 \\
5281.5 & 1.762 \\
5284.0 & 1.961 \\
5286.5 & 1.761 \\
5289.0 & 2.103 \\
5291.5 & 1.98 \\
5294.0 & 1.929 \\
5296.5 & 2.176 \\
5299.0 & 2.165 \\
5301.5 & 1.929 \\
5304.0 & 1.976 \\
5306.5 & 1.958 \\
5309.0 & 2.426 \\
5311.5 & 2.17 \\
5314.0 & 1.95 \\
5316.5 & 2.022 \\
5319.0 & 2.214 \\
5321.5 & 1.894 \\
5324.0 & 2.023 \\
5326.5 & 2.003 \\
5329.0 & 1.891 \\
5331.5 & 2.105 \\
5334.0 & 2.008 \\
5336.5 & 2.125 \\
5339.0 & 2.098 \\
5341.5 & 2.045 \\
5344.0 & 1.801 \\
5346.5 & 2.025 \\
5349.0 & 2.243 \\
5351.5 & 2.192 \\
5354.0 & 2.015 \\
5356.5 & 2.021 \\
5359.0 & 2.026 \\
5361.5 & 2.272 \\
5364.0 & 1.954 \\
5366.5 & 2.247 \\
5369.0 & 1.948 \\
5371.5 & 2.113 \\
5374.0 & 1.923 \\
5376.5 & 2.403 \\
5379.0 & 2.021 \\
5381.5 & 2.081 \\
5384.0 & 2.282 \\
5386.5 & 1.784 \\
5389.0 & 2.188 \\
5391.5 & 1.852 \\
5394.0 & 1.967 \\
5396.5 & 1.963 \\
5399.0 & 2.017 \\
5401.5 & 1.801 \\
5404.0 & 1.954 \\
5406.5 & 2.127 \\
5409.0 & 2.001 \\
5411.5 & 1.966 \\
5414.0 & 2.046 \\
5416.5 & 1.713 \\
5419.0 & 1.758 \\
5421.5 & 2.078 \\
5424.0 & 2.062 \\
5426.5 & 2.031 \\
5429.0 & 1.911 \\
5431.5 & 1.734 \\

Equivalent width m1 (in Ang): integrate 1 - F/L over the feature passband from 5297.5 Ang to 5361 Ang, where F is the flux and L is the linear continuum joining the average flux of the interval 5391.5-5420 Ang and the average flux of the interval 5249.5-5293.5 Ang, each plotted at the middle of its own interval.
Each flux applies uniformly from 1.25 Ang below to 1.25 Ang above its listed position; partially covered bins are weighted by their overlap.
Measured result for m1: -4.27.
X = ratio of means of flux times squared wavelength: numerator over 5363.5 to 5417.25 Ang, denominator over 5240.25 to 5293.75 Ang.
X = 1.09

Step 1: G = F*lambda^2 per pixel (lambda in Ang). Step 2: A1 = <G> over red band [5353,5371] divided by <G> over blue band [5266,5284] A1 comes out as 1.2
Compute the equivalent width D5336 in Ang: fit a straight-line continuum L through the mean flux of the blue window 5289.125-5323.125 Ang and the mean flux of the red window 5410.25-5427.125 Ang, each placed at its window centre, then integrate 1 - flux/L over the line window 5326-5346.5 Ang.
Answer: 0.21 Ang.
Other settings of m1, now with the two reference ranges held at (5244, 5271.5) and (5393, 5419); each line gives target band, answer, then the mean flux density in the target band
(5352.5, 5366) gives -0.8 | 2.07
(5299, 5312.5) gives -1.0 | 2.1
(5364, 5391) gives -1.9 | 2.09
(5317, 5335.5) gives -0.6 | 2.02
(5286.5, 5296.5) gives -0.2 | 2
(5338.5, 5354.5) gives -0.9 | 2.06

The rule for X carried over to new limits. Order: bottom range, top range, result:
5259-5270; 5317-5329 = 1.08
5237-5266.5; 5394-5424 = 1.02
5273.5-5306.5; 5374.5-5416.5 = 1.07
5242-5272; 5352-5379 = 1.11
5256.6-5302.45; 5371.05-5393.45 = 1.11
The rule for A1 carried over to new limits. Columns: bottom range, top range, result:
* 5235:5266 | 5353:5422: 1.04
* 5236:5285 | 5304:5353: 1.08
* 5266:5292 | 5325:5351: 1.12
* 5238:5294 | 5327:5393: 1.10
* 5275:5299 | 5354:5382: 1.09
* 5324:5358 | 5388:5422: 0.98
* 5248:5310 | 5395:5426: 1.05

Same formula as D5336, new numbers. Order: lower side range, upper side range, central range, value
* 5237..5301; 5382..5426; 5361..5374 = -0.7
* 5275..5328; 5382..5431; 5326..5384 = -2.3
